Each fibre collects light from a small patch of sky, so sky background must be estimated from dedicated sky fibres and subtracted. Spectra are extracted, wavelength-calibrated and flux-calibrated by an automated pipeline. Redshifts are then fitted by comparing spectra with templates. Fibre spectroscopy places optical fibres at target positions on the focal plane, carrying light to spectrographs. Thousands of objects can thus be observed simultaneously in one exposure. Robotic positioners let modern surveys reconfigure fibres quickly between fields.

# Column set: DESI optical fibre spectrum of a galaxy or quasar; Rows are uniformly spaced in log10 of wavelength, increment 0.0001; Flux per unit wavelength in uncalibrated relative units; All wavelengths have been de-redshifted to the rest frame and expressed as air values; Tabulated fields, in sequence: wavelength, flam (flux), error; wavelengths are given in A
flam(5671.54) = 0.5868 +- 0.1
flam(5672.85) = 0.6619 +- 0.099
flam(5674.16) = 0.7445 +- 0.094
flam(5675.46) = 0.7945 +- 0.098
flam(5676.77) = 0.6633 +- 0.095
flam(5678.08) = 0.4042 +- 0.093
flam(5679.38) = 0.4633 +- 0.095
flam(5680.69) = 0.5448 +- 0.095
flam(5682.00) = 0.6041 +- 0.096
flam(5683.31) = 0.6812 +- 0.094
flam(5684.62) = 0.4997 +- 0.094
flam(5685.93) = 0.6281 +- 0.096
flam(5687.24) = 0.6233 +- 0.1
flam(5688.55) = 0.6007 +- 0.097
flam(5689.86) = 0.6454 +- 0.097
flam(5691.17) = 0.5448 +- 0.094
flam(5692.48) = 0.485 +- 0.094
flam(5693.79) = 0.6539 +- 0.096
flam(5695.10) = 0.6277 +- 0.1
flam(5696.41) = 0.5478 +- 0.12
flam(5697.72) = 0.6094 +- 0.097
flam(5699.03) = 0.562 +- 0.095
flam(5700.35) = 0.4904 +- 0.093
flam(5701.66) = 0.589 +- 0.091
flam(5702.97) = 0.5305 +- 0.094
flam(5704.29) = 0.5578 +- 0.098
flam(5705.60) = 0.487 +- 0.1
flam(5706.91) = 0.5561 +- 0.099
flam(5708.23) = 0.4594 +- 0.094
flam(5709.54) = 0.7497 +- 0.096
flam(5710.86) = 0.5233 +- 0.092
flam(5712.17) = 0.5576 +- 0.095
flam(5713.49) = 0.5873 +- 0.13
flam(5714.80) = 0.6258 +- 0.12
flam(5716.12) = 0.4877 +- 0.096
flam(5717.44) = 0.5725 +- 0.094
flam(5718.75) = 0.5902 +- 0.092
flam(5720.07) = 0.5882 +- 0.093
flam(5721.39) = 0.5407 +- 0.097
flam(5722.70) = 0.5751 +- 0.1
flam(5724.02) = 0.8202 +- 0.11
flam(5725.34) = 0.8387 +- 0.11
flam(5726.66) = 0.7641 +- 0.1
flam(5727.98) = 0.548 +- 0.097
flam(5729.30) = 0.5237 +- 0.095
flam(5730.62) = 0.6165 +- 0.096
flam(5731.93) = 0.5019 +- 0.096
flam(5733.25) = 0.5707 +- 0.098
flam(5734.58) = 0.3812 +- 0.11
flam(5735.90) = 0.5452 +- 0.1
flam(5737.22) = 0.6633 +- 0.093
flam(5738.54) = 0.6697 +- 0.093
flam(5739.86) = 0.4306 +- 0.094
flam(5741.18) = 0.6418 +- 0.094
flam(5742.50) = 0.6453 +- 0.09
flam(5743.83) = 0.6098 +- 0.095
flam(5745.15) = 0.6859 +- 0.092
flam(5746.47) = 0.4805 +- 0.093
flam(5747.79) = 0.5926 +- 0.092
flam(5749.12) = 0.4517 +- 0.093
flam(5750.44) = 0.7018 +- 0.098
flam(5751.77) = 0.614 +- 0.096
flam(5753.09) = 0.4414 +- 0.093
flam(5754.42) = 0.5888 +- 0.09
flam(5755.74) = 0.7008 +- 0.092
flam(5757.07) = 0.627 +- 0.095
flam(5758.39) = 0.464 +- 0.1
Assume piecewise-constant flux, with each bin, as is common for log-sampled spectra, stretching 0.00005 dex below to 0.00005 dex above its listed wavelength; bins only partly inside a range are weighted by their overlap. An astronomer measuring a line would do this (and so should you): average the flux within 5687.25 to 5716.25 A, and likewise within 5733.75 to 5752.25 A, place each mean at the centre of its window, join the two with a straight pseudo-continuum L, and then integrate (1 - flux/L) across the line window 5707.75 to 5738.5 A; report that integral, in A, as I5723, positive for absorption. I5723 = -1.1 A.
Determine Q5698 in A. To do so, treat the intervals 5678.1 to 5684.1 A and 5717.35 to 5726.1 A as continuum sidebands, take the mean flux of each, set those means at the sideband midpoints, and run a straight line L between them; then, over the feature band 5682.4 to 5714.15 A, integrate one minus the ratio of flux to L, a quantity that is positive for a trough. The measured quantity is 1.0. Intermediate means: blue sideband 0.554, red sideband 0.653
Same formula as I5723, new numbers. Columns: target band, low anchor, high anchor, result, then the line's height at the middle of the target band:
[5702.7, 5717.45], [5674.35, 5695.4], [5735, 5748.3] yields 0.89 A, 0.594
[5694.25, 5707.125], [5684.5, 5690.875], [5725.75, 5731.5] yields 1.10 A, 0.609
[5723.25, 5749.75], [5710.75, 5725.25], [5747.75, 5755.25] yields -0.79 A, 0.581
